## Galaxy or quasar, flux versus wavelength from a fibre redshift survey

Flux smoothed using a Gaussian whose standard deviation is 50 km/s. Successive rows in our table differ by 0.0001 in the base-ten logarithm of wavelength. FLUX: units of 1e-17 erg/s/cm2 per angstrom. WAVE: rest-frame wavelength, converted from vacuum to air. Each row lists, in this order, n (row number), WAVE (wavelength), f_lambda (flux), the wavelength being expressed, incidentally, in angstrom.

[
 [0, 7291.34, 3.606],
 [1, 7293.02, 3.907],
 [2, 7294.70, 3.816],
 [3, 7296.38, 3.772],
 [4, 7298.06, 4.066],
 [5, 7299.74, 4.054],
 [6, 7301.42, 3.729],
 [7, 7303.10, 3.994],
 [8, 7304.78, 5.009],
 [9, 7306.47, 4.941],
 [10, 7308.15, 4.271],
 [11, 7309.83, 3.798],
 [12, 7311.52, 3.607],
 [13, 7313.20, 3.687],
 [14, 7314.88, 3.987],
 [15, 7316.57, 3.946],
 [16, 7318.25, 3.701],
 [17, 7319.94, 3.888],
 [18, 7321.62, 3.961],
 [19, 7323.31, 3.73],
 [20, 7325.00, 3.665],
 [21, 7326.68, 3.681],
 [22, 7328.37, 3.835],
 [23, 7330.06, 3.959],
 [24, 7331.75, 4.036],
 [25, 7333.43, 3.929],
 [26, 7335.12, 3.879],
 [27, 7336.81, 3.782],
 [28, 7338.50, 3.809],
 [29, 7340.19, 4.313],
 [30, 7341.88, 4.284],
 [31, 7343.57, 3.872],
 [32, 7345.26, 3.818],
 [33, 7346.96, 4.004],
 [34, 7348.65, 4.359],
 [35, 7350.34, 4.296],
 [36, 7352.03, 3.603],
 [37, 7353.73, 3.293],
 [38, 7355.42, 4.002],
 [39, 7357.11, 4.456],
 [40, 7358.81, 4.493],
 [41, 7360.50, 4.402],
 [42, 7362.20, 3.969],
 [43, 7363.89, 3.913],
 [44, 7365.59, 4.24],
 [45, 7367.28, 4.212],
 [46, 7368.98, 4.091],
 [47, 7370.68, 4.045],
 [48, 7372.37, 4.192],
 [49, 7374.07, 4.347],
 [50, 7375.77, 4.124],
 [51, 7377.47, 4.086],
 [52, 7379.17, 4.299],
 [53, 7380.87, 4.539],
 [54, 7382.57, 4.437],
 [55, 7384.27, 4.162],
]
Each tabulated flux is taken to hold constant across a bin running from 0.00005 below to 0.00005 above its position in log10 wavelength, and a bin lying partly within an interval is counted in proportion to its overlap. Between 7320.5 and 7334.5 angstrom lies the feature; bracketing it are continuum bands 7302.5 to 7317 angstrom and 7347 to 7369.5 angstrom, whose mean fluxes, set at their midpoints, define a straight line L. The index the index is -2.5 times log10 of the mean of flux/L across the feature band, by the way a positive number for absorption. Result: 0.075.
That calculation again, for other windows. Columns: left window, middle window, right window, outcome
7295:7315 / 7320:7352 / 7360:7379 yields 0.04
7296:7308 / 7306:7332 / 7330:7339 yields 0.04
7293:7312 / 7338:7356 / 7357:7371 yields 0.05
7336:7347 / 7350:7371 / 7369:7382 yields 0.01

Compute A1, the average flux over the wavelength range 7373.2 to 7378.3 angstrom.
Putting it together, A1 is 4.18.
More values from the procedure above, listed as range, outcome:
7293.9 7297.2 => 3.79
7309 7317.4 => 3.8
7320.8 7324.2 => 3.83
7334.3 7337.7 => 3.83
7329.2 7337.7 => 3.92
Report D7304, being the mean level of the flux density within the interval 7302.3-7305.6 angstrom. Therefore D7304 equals 4.51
